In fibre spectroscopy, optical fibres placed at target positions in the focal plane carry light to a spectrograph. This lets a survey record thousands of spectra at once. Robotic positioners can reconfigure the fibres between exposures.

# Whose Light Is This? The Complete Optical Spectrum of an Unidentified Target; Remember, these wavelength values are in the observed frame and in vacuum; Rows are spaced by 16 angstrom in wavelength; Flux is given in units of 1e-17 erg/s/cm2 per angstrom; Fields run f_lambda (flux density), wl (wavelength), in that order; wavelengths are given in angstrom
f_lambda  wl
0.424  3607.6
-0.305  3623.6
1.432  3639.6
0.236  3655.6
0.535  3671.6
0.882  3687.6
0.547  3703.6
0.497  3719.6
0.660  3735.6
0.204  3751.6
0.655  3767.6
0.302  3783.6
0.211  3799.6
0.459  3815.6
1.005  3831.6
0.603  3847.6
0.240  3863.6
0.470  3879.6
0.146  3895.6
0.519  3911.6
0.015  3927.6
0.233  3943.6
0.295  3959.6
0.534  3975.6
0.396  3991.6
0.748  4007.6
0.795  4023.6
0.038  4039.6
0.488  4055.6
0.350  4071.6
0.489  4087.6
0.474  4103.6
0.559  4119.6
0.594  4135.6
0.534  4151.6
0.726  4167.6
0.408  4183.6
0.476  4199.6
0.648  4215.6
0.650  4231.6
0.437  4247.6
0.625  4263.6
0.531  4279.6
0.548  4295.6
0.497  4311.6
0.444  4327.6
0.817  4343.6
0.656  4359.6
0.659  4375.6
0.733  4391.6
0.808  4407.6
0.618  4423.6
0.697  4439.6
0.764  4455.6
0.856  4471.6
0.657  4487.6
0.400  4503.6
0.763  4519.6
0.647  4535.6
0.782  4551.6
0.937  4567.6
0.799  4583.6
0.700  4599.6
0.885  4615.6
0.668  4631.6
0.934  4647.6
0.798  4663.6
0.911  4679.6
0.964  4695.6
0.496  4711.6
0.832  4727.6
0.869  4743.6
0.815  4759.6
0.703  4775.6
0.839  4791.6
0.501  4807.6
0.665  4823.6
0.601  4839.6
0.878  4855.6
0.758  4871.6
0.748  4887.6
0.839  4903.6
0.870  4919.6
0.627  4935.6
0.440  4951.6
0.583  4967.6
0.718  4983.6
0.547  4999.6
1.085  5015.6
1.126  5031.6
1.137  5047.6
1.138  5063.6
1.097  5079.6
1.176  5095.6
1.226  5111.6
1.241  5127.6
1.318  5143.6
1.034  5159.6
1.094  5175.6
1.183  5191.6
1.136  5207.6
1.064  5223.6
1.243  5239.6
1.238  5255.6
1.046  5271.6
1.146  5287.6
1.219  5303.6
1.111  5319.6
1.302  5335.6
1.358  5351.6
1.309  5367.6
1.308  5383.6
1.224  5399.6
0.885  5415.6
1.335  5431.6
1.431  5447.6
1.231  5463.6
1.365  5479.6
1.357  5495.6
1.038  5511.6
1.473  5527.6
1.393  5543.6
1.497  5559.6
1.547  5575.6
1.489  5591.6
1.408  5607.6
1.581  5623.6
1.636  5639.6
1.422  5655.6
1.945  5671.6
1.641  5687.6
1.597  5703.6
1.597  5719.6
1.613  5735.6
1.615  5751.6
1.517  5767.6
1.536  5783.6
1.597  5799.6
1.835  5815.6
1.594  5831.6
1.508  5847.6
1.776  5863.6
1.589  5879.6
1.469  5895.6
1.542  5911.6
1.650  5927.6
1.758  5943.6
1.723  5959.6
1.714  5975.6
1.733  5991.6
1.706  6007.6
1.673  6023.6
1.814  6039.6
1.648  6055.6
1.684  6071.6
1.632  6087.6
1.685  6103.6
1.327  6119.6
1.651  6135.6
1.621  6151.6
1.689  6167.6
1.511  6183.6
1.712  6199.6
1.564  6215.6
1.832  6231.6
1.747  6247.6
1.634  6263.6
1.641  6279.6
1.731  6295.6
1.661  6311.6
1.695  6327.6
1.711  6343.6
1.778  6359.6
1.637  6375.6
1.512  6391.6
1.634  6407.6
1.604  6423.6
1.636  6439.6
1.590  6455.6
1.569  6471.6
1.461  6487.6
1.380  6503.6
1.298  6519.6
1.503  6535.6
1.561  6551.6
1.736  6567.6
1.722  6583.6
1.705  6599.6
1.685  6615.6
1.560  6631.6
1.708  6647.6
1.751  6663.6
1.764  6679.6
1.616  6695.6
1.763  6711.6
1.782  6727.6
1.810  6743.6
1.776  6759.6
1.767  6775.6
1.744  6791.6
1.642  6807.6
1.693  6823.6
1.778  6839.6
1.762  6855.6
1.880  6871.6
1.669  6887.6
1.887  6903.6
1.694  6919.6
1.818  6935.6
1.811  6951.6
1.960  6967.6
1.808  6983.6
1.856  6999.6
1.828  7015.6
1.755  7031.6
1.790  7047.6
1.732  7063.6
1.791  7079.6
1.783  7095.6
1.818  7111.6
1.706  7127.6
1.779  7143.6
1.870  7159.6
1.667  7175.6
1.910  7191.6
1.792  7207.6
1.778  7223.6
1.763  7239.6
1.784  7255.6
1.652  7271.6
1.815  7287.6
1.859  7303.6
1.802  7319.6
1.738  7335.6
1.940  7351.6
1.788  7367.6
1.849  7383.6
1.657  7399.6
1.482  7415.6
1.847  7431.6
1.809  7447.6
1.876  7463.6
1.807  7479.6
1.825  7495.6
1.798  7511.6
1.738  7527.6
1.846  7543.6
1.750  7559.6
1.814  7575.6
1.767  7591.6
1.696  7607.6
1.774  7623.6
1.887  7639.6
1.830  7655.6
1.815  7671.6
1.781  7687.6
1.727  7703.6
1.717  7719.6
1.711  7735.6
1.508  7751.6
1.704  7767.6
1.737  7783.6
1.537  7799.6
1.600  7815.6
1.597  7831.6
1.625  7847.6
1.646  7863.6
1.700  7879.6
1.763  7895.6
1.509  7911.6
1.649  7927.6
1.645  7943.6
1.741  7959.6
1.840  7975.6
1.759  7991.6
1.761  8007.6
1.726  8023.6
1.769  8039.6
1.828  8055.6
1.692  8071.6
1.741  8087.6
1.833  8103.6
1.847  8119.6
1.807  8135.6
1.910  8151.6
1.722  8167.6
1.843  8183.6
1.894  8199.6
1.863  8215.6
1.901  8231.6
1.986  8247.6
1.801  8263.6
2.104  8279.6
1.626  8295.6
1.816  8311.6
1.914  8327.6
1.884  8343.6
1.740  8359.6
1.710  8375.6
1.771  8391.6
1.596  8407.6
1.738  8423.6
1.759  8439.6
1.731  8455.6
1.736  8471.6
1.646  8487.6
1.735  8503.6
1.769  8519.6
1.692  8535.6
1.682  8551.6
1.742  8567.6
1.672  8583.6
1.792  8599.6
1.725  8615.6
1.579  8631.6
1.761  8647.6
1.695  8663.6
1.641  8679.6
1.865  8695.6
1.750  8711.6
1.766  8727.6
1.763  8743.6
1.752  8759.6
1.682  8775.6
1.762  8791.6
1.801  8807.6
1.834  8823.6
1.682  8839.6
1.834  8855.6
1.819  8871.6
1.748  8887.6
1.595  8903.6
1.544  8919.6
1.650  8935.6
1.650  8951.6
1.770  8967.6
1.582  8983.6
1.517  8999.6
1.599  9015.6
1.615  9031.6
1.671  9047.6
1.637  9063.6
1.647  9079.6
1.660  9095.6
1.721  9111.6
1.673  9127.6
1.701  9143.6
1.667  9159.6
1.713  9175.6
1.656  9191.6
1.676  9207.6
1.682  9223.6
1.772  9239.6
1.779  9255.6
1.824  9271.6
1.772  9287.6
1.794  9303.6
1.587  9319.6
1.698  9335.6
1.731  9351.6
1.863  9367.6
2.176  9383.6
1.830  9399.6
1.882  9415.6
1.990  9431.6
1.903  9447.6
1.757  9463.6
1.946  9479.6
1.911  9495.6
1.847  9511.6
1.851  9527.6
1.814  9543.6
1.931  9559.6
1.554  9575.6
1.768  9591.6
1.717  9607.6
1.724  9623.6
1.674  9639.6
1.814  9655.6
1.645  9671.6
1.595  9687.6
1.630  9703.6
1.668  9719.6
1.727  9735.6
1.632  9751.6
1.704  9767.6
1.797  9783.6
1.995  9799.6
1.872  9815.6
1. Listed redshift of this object 0.26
